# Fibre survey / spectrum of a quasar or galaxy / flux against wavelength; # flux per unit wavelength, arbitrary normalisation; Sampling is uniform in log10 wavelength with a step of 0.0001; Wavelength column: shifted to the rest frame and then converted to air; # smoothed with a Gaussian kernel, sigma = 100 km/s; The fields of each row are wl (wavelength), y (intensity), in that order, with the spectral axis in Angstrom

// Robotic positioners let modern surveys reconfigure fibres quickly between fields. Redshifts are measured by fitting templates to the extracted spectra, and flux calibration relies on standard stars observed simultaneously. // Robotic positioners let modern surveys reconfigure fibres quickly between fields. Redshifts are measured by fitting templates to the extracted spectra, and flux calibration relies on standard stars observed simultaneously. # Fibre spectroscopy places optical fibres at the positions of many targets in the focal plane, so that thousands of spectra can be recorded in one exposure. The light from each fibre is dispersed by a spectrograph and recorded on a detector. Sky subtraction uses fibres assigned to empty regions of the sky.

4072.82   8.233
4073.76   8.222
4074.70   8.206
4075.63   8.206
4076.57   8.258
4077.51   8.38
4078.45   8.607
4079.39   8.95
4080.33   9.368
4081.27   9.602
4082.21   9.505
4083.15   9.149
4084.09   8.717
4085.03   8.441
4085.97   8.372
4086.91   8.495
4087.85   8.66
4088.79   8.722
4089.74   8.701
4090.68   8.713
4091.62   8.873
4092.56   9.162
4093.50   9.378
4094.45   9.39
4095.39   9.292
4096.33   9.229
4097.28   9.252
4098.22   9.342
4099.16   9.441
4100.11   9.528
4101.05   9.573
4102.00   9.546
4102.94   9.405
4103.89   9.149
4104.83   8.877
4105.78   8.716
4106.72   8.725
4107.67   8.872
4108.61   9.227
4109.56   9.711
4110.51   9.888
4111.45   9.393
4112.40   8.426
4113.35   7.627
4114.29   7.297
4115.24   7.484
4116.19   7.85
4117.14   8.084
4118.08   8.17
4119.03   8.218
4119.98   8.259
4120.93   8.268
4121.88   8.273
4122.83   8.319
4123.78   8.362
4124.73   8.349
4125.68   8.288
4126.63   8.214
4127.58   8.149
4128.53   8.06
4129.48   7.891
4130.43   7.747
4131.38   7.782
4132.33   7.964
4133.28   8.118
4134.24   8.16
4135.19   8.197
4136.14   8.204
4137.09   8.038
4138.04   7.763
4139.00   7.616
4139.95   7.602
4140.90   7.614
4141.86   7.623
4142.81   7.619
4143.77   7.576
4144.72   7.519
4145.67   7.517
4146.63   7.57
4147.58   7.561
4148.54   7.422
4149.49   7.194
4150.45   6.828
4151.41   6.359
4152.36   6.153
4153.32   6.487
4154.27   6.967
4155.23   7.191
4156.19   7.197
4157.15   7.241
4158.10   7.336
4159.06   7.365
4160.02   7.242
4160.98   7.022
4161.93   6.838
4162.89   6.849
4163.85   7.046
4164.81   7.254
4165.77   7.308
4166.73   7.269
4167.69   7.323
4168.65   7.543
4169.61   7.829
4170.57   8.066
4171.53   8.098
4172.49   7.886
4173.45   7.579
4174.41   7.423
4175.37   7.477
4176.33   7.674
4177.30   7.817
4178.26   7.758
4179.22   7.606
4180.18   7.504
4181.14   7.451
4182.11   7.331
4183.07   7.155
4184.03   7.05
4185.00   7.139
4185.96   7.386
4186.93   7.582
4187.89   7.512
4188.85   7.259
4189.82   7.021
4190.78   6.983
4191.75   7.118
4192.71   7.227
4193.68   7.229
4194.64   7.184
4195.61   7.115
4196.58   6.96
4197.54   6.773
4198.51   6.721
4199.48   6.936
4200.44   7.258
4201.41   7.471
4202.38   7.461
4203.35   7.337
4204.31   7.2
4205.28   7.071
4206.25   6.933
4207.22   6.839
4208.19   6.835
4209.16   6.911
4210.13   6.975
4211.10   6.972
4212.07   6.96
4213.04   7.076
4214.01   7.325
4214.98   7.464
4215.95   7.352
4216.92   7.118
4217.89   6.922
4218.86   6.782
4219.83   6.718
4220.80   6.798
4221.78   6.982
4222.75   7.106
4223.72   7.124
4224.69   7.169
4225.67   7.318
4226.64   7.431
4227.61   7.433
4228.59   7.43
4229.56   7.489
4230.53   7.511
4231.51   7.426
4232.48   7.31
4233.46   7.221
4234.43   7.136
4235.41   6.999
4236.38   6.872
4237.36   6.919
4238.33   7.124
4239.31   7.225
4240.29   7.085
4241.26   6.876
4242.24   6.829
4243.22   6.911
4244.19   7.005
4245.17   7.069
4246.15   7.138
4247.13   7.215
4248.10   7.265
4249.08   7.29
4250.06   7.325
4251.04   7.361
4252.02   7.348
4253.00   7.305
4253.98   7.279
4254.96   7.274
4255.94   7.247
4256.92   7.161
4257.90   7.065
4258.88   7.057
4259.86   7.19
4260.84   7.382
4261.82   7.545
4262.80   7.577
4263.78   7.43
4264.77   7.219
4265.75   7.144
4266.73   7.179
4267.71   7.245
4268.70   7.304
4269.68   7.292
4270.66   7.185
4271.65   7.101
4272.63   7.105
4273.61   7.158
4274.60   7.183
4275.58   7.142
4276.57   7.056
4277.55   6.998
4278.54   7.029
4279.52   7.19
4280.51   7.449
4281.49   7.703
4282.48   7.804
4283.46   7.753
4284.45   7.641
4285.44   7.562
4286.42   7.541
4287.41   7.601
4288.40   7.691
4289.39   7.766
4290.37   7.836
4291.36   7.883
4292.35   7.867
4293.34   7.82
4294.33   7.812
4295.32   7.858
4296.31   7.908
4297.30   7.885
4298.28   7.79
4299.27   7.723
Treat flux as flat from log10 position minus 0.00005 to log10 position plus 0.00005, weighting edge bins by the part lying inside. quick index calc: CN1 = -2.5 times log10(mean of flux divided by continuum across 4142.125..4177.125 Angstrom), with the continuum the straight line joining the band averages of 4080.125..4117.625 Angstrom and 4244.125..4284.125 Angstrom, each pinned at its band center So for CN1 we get 0.140 mag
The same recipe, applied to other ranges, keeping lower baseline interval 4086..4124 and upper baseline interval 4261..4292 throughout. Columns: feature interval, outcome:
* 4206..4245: 0.10 mag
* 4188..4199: 0.14 mag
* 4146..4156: 0.20 mag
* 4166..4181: 0.08 mag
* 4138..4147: 0.12 mag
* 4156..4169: 0.16 mag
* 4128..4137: 0.07 mag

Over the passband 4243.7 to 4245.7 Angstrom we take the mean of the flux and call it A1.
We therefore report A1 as 7.05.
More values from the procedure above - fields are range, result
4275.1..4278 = 7.06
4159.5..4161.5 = 7.14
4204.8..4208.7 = 6.91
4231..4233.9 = 7.3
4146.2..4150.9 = 7.32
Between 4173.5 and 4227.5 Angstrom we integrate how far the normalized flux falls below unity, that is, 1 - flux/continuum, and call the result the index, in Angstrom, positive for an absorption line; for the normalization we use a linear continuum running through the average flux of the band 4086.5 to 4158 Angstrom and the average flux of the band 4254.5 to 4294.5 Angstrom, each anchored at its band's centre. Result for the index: 4.2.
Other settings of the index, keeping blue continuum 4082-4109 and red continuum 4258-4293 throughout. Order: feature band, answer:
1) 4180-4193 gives 1.5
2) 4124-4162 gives 4.7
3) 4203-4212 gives 1.1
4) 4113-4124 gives 1.0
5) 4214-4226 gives 1.3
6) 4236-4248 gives 1.0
